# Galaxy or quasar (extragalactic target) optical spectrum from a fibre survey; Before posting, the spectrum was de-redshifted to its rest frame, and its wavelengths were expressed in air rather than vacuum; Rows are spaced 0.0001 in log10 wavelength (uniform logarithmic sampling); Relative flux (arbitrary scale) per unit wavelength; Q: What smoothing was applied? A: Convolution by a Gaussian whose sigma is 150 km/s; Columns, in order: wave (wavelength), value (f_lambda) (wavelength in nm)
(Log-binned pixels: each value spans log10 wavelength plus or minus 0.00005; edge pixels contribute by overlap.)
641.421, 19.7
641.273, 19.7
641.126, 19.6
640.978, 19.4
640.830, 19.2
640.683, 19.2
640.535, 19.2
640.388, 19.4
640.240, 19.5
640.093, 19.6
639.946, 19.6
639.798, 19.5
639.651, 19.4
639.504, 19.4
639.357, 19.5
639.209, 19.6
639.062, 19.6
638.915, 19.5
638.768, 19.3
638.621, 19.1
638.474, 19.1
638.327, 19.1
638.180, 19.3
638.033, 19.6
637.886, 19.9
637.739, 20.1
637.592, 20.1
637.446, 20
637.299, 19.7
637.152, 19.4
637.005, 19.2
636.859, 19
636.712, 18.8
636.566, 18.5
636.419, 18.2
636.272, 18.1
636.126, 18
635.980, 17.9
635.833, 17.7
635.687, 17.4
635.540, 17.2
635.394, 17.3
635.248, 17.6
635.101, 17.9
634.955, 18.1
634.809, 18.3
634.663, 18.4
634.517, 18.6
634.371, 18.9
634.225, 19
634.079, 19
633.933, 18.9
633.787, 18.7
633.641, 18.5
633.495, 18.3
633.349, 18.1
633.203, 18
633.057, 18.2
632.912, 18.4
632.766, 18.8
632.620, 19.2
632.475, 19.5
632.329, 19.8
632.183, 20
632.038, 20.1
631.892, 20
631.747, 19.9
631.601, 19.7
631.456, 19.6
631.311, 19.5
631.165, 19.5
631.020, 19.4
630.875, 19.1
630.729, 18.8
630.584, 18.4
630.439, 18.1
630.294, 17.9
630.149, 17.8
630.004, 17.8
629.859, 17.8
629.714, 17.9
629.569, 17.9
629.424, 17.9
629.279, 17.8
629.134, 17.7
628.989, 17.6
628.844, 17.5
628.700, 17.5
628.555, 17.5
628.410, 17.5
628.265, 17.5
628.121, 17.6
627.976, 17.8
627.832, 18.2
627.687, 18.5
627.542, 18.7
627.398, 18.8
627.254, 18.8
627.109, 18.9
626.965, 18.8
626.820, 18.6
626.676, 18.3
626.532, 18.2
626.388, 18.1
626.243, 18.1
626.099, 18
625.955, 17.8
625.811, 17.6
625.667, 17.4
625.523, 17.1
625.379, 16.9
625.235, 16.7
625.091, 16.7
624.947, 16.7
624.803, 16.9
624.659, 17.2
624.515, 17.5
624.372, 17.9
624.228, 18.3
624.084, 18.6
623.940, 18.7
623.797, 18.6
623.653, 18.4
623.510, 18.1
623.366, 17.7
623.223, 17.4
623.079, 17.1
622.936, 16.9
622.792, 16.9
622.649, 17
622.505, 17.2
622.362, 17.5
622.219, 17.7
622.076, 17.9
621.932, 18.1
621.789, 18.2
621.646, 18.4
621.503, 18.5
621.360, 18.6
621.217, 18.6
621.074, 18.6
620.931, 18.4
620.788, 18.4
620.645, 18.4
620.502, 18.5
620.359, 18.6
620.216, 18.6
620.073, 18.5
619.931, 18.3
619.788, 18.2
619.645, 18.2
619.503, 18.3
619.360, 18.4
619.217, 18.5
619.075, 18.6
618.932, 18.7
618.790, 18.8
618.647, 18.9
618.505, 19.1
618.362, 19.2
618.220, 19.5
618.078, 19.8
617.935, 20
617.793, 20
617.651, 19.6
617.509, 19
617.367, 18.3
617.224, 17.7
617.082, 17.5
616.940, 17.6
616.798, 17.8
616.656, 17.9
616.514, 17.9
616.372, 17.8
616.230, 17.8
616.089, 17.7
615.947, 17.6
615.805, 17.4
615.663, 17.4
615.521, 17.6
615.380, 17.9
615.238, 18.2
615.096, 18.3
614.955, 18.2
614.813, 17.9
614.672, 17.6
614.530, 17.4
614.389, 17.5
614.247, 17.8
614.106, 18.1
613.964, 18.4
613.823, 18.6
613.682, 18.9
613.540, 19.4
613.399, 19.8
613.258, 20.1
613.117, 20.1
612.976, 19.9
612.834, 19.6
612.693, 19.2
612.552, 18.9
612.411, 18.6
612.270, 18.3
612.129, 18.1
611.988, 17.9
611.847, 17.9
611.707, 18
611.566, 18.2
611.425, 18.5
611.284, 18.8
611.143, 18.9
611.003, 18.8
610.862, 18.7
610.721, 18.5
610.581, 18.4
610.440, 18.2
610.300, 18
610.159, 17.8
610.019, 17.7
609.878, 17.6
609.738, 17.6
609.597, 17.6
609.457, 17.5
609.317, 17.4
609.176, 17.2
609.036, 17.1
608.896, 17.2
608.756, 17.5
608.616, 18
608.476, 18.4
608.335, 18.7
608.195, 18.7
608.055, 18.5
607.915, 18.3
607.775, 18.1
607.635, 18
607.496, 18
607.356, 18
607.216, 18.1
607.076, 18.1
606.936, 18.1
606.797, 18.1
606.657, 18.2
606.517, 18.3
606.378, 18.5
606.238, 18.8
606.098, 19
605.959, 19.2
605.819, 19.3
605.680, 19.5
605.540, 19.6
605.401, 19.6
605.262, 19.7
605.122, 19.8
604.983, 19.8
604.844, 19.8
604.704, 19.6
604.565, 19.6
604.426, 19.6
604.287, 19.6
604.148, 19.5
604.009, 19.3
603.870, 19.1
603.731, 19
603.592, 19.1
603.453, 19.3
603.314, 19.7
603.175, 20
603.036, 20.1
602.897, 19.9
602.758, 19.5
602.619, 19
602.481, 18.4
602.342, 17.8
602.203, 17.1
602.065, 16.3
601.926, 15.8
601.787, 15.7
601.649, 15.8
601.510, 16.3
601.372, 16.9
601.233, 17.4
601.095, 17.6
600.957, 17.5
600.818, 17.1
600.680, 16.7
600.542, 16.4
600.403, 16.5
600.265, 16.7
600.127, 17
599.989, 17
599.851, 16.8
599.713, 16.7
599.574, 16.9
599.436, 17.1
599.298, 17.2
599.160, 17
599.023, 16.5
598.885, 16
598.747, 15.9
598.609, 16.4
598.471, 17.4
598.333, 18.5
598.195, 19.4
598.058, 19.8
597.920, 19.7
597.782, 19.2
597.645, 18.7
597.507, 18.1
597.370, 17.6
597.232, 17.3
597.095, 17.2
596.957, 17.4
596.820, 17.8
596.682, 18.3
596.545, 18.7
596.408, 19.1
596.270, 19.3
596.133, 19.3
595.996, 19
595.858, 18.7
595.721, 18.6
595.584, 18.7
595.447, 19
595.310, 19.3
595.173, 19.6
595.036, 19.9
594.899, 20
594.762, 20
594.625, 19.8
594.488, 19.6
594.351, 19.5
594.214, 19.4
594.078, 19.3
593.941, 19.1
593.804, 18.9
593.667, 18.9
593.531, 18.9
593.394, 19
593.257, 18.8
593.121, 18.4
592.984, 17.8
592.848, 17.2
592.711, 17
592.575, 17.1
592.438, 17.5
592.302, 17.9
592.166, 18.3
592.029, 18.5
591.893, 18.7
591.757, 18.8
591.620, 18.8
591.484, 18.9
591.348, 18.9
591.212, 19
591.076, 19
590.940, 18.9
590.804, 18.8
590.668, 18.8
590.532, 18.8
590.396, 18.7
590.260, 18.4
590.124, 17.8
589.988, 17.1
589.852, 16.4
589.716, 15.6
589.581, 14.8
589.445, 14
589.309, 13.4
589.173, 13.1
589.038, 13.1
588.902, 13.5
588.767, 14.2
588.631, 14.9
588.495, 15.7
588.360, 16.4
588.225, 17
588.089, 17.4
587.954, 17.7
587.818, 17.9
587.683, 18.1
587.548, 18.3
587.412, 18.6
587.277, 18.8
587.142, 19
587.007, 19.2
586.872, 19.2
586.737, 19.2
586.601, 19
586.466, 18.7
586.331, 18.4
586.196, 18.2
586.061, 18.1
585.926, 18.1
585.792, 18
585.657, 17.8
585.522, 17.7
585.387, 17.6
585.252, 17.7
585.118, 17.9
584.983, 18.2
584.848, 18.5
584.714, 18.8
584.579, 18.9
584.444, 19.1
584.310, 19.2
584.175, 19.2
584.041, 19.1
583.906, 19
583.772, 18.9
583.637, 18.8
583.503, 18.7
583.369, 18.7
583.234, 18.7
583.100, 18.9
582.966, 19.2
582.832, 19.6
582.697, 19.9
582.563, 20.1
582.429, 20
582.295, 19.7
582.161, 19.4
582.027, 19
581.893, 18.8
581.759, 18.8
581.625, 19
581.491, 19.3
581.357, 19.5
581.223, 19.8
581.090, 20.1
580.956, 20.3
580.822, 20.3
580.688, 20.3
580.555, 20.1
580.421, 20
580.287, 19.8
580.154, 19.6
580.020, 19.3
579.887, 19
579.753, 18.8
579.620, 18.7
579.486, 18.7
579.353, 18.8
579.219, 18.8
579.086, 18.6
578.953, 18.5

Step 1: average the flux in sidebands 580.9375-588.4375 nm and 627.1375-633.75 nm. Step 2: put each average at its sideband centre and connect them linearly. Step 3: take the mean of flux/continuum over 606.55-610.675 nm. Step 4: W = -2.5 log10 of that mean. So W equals 0.04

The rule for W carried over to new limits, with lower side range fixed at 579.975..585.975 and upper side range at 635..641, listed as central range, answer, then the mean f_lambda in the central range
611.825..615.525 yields 0.03 mag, 18.5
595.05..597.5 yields 0.03 mag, 18.5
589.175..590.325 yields 0.21 mag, 15.8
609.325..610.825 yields 0.07 mag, 17.9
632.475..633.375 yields 0.03 mag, 18.6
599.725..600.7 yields 0.14 mag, 16.7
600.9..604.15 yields 0.05 mag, 18.1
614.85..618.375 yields 0.04 mag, 18.3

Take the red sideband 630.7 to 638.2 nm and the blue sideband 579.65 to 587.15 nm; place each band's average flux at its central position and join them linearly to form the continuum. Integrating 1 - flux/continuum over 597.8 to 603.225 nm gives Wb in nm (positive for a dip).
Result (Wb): 0.44 nm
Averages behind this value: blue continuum 19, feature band 17.4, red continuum 18.9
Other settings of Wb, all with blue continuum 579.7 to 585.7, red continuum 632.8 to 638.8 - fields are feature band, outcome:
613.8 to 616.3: 0.133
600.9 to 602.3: 0.171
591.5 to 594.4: 0.088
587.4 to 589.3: 0.310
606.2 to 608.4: 0.075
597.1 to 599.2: 0.130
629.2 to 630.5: 0.058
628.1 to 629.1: 0.063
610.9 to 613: 0.029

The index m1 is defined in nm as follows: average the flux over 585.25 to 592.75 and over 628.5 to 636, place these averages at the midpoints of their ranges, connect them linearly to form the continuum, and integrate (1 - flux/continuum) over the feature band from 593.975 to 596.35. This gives -0.23 nm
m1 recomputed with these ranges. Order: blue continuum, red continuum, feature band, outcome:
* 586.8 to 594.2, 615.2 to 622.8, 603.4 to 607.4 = -0.250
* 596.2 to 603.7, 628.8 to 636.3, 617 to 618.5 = -0.075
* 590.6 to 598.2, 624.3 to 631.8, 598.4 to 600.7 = 0.236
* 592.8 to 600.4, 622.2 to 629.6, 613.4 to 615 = -0.022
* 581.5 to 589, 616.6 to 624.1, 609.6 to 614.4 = -0.058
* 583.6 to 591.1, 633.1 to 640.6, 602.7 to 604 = -0.108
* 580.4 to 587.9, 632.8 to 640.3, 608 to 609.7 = 0.097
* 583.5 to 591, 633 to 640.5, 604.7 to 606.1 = -0.116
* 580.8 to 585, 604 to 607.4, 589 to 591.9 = 0.287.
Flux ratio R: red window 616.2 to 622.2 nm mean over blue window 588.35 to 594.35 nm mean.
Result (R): 1.06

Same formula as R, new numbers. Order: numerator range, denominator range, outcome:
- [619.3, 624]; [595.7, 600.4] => 1.02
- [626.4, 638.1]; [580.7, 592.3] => 1.02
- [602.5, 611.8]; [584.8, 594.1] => 1.05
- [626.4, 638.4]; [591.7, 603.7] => 1.02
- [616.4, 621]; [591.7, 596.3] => 0.99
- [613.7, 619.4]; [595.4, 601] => 1.03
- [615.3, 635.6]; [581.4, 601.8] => 1.01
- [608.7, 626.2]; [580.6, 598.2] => 0.99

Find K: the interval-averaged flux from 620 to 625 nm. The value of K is 18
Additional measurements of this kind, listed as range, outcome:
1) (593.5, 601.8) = 18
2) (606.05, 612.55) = 18.1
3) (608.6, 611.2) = 17.9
